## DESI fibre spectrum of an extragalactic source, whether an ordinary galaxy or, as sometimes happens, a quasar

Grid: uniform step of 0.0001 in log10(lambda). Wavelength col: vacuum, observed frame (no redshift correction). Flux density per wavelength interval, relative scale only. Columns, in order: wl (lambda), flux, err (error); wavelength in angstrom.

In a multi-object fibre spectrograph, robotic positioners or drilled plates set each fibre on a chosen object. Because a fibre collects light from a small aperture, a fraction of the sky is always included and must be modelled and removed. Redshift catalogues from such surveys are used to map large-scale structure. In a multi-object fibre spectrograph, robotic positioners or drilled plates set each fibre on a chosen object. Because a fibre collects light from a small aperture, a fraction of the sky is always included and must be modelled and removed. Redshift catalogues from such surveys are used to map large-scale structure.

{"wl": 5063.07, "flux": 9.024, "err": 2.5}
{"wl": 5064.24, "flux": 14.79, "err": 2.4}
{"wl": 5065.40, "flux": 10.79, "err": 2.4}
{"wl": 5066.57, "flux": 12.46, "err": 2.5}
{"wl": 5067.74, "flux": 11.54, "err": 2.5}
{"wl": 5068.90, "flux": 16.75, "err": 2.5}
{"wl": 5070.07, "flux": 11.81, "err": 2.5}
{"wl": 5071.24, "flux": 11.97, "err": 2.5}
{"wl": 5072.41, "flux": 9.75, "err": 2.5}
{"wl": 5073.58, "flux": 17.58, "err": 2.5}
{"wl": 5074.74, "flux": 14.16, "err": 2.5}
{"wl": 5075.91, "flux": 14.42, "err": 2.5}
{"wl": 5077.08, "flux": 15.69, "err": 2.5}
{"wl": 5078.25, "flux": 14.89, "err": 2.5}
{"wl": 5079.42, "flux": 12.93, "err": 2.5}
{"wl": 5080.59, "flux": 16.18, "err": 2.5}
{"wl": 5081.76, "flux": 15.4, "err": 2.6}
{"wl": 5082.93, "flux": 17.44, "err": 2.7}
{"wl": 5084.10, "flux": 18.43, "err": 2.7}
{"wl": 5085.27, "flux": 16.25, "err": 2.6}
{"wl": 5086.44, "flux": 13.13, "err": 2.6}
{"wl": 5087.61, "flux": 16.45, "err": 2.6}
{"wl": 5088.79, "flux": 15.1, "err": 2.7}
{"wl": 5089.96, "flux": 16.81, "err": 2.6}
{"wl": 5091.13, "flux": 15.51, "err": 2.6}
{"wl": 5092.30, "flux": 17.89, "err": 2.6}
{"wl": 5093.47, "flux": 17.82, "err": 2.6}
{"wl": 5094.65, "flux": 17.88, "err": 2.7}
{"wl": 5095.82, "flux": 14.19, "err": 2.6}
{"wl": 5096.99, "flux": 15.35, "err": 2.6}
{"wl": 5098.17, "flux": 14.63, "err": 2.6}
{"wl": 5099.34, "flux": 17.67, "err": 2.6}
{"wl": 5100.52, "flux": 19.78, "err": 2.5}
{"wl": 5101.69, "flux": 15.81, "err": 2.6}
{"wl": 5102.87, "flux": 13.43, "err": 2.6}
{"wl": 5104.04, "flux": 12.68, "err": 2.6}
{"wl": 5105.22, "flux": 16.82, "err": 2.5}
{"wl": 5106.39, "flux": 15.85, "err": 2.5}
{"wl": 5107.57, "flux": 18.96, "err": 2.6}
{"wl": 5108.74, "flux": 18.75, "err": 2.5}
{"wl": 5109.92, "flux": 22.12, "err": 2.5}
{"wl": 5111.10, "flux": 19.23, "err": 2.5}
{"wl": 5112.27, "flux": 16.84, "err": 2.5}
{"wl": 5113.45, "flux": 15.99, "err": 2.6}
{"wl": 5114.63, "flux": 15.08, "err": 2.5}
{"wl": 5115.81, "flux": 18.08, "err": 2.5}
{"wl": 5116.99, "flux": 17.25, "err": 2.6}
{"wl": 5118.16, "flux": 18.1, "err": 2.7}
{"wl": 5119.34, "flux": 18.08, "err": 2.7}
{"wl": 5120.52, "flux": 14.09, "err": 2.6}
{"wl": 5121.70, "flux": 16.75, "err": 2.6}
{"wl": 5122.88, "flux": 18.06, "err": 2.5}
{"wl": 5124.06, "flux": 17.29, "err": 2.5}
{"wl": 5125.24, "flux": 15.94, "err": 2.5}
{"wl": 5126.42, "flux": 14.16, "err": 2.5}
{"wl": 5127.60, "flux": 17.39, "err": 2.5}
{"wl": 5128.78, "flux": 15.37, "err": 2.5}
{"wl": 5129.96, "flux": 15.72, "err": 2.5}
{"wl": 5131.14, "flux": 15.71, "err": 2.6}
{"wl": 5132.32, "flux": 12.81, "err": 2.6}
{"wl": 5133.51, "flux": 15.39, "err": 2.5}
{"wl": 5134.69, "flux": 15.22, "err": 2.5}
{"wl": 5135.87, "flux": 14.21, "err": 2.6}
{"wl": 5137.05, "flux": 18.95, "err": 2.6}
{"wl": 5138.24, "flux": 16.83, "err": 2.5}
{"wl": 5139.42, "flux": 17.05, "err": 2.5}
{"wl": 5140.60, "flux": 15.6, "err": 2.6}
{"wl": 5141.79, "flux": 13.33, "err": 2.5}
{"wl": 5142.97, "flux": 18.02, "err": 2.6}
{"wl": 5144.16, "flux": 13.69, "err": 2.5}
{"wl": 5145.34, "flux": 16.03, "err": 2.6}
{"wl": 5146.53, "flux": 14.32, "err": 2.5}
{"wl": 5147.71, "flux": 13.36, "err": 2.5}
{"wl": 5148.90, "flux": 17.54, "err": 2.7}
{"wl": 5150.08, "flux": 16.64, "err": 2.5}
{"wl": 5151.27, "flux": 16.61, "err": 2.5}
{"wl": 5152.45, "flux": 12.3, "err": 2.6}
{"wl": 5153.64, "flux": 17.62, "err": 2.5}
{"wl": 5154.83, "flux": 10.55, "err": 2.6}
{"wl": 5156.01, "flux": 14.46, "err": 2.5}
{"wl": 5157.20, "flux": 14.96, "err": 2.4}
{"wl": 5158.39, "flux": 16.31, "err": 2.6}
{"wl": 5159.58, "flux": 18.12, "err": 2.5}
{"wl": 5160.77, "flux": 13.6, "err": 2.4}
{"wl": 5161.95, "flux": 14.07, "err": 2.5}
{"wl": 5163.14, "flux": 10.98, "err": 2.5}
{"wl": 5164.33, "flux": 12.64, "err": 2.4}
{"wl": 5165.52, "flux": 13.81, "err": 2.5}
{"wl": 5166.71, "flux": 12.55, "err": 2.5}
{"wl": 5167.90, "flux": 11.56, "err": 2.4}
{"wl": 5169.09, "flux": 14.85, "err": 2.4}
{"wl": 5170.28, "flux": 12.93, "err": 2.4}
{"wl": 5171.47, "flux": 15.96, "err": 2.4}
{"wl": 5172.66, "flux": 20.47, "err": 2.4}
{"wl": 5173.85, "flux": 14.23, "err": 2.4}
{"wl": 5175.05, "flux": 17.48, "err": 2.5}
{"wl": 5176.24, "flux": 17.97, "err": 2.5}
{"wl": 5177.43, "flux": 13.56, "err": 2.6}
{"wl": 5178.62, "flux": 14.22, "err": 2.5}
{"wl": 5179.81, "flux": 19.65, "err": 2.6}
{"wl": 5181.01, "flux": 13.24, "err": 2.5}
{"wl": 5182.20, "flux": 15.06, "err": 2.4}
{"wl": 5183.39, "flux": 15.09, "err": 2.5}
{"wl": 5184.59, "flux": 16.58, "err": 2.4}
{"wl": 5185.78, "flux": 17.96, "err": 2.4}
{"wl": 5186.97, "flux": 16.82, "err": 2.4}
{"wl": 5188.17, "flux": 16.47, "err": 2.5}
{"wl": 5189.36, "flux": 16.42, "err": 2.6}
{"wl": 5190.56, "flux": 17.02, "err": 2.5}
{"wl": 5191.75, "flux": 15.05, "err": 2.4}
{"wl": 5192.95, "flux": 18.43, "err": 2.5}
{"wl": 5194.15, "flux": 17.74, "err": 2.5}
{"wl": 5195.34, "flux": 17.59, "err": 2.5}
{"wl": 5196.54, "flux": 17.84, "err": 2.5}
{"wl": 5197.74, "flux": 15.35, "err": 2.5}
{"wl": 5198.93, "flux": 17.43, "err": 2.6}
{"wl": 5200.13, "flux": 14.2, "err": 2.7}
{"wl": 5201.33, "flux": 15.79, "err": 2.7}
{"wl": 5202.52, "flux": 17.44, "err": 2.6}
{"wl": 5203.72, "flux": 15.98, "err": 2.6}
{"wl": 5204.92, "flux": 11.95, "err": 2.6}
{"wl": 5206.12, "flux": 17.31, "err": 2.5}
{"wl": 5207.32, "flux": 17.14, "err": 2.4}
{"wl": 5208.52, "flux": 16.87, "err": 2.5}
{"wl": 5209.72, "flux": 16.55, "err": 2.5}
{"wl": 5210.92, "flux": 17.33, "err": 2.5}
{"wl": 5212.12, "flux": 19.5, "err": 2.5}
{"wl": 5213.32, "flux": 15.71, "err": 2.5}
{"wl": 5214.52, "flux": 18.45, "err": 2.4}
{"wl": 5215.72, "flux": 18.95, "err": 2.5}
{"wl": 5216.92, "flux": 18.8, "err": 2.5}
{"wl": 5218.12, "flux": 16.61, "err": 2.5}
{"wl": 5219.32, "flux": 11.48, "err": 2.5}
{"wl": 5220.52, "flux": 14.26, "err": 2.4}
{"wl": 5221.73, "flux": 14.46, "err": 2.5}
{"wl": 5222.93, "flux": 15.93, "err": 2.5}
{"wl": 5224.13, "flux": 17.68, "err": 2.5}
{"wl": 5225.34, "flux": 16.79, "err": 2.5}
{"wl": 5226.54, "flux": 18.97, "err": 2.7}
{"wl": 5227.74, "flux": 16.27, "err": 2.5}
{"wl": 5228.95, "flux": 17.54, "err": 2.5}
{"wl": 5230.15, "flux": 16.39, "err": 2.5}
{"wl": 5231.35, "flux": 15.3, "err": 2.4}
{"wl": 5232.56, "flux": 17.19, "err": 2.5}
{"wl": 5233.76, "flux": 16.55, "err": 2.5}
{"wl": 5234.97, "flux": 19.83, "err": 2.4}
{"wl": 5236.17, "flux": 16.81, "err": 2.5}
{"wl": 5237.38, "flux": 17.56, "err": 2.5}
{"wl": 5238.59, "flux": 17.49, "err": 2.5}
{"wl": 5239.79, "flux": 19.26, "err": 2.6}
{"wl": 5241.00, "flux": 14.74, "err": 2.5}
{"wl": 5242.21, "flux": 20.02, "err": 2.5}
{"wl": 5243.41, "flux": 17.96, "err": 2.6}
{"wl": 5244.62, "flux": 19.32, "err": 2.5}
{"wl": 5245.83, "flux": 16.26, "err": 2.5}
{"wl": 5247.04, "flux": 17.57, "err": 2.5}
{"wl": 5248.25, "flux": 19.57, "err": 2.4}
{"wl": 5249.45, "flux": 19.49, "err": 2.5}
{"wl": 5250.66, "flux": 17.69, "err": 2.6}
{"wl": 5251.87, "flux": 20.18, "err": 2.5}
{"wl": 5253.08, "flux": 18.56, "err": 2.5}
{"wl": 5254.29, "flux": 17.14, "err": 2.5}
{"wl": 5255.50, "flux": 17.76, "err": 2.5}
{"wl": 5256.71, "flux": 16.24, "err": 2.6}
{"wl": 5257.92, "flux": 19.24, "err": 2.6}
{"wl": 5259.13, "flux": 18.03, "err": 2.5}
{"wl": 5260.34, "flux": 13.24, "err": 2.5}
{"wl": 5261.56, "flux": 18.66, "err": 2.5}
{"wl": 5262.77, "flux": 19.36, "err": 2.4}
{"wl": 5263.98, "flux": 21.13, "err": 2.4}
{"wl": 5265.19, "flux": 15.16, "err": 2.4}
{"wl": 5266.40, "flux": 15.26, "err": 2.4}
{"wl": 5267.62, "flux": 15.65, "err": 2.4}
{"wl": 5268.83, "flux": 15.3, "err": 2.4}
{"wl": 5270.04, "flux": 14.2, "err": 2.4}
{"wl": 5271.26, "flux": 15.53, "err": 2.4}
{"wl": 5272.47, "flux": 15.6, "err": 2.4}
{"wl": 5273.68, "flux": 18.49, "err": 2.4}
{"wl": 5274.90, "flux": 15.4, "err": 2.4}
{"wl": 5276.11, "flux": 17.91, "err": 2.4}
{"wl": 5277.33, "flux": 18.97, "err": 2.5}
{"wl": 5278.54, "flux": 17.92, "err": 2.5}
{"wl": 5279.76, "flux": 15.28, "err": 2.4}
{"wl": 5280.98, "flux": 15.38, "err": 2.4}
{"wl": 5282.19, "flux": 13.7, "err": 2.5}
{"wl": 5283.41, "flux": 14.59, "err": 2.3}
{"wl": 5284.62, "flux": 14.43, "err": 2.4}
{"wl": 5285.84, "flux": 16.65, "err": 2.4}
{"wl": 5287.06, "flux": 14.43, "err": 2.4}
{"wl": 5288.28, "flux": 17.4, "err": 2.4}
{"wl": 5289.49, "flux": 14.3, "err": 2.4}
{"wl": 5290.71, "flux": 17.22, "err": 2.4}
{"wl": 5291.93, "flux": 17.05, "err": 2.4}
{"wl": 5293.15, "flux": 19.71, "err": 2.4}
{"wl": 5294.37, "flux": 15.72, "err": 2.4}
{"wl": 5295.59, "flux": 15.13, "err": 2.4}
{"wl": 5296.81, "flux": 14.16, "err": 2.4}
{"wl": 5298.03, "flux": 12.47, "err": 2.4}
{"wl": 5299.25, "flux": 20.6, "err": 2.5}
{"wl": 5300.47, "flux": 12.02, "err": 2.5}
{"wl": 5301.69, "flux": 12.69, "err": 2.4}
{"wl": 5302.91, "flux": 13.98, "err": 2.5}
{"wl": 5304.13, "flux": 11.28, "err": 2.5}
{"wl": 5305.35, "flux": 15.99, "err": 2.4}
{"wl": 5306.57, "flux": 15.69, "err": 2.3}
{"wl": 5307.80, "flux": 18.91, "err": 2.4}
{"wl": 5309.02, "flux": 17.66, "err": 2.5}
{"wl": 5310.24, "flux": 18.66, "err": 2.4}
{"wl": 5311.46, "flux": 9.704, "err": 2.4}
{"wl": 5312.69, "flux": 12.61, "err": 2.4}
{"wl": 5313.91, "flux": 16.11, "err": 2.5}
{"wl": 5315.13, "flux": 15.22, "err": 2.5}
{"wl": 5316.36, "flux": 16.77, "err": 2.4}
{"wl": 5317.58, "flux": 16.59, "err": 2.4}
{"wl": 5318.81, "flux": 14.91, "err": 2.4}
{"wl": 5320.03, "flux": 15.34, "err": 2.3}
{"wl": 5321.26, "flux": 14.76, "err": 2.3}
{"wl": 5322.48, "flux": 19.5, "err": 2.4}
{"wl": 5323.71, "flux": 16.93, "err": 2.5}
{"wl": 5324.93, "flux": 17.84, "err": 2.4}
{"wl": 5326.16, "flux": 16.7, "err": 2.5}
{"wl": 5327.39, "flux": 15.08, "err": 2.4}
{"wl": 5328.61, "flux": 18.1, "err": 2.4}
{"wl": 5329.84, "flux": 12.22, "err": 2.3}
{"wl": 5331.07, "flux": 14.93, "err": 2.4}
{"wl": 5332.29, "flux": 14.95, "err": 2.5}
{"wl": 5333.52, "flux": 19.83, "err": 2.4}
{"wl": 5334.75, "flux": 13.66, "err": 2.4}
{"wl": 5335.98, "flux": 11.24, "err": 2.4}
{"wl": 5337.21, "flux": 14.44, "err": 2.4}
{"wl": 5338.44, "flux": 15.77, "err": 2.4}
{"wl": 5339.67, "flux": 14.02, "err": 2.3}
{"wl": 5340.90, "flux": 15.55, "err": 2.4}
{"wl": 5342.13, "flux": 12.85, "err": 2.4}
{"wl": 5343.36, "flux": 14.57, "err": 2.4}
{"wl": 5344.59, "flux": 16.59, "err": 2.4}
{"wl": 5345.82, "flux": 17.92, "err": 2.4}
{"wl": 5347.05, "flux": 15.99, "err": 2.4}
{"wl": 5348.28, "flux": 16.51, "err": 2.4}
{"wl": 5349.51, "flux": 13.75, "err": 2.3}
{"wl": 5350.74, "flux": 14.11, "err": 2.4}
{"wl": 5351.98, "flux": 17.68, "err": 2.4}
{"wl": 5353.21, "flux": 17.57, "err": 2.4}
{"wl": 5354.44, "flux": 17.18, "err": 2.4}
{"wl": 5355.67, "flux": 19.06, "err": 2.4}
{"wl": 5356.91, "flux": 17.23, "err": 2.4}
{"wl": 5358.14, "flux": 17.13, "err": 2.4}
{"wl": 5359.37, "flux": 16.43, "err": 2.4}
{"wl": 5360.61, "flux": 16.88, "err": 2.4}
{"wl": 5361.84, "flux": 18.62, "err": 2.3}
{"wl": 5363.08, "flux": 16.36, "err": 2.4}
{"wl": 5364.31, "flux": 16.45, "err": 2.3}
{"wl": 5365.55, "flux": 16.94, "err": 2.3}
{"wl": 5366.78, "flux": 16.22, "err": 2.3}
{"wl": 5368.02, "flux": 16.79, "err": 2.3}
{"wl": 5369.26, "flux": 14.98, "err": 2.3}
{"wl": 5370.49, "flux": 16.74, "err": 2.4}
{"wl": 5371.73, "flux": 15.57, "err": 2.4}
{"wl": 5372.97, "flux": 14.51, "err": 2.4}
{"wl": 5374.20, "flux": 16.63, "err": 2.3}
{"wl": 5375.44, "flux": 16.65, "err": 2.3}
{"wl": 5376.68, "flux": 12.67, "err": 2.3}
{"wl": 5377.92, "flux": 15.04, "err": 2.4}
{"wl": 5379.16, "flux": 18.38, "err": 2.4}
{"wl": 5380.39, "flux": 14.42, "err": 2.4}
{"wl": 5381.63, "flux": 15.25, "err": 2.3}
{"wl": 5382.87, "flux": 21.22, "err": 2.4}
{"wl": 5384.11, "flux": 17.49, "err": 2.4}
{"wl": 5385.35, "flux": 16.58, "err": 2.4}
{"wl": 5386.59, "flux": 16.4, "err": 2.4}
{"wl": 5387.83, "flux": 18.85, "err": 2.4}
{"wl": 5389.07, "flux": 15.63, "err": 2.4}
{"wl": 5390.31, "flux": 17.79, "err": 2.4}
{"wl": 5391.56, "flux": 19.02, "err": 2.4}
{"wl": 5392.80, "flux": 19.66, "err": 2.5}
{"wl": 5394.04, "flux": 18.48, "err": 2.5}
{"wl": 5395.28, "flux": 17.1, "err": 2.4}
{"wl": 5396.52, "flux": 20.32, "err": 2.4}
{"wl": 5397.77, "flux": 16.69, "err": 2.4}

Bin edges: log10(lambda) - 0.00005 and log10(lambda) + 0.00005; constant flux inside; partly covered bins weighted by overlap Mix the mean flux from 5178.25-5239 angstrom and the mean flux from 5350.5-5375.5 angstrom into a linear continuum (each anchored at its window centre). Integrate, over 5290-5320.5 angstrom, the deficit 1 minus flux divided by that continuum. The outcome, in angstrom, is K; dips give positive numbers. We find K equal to 2.2 angstrom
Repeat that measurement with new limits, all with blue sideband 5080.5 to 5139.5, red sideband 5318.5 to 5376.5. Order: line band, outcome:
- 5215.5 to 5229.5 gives -0.1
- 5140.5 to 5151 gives 0.6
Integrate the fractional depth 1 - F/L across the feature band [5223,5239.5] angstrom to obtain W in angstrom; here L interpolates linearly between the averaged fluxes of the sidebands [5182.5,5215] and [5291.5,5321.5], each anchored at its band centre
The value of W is -1.0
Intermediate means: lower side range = 16.6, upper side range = 15.3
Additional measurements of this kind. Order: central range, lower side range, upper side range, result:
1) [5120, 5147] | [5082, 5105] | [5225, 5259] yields 1.3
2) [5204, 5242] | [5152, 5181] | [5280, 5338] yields -4.4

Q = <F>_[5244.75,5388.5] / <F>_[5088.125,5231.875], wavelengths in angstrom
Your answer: 1.0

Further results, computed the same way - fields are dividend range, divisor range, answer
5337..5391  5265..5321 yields 1.05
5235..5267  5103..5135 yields 1.08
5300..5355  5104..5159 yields 0.96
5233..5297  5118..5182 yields 1.11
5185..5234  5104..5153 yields 1.02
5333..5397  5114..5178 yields 1.07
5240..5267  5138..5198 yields 1.15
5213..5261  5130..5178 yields 1.15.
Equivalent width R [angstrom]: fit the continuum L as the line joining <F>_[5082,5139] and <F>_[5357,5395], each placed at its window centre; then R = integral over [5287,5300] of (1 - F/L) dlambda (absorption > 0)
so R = 0.4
